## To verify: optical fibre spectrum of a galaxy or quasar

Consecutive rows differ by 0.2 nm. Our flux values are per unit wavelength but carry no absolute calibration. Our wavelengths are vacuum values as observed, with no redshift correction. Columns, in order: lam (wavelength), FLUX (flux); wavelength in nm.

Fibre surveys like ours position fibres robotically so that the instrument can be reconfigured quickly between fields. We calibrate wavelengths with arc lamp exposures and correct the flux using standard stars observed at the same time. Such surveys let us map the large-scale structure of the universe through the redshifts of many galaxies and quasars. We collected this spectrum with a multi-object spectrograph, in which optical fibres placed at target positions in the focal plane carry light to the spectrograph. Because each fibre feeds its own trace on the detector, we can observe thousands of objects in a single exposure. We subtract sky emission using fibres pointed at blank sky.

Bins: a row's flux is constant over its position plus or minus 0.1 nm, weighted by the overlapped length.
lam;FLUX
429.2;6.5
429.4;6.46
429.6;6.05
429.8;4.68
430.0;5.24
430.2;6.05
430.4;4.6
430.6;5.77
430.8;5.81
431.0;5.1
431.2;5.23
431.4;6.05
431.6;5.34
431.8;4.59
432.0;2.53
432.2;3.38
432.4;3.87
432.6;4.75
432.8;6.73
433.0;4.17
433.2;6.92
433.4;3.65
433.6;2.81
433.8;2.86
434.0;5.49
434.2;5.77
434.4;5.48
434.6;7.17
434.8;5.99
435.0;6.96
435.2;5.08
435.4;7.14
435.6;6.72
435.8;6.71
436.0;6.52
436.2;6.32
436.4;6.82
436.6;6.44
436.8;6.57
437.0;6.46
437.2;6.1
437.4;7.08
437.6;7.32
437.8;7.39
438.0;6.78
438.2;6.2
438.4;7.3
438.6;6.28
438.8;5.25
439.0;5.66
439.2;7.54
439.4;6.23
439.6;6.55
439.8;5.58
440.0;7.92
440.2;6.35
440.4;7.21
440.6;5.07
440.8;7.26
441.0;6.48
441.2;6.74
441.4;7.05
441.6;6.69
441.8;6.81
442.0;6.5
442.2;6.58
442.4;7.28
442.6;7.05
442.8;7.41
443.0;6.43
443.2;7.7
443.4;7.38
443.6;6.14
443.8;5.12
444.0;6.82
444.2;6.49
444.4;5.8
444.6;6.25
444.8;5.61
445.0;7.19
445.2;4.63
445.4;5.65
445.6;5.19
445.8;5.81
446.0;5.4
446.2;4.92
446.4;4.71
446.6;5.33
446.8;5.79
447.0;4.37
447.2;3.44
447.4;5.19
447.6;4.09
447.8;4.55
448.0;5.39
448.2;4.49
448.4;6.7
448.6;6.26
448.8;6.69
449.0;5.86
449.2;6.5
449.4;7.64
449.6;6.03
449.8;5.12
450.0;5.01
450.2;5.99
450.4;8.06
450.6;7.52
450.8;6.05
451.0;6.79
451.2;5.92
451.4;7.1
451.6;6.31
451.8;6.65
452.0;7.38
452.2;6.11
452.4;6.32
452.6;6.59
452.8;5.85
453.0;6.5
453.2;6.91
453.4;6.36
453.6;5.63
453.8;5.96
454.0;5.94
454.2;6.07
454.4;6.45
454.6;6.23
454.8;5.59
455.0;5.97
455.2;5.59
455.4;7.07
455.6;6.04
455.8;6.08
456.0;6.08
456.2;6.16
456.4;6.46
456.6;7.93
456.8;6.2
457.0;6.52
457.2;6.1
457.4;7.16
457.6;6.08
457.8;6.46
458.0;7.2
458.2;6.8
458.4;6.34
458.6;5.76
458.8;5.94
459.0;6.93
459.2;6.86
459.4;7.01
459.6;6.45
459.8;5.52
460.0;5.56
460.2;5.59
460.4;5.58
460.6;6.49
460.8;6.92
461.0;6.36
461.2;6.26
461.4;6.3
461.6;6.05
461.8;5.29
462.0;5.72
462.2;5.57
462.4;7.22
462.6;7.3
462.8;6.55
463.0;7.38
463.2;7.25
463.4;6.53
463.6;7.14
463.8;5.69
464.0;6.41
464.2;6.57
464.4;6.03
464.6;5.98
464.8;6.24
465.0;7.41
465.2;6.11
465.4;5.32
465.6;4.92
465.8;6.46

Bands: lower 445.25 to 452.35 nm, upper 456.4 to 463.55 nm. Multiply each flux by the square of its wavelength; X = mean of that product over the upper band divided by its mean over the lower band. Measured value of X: 1.16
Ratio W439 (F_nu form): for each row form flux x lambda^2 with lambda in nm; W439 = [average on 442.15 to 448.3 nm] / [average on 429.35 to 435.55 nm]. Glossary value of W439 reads 1.2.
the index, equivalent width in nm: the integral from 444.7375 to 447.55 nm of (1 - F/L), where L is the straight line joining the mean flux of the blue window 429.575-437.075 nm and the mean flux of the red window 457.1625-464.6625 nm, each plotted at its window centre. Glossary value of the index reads 0.33 nm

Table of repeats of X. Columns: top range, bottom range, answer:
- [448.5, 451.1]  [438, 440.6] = 1.04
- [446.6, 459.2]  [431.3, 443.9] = 1.08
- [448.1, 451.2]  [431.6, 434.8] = 1.43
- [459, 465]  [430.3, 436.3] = 1.36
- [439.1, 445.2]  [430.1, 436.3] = 1.29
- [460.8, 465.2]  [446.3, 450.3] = 1.26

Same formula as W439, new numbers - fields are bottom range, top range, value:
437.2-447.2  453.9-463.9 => 1.09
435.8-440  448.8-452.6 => 1.05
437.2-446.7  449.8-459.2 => 1.06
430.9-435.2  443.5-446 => 1.24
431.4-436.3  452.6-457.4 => 1.30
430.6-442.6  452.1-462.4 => 1.14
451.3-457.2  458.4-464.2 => 1.03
